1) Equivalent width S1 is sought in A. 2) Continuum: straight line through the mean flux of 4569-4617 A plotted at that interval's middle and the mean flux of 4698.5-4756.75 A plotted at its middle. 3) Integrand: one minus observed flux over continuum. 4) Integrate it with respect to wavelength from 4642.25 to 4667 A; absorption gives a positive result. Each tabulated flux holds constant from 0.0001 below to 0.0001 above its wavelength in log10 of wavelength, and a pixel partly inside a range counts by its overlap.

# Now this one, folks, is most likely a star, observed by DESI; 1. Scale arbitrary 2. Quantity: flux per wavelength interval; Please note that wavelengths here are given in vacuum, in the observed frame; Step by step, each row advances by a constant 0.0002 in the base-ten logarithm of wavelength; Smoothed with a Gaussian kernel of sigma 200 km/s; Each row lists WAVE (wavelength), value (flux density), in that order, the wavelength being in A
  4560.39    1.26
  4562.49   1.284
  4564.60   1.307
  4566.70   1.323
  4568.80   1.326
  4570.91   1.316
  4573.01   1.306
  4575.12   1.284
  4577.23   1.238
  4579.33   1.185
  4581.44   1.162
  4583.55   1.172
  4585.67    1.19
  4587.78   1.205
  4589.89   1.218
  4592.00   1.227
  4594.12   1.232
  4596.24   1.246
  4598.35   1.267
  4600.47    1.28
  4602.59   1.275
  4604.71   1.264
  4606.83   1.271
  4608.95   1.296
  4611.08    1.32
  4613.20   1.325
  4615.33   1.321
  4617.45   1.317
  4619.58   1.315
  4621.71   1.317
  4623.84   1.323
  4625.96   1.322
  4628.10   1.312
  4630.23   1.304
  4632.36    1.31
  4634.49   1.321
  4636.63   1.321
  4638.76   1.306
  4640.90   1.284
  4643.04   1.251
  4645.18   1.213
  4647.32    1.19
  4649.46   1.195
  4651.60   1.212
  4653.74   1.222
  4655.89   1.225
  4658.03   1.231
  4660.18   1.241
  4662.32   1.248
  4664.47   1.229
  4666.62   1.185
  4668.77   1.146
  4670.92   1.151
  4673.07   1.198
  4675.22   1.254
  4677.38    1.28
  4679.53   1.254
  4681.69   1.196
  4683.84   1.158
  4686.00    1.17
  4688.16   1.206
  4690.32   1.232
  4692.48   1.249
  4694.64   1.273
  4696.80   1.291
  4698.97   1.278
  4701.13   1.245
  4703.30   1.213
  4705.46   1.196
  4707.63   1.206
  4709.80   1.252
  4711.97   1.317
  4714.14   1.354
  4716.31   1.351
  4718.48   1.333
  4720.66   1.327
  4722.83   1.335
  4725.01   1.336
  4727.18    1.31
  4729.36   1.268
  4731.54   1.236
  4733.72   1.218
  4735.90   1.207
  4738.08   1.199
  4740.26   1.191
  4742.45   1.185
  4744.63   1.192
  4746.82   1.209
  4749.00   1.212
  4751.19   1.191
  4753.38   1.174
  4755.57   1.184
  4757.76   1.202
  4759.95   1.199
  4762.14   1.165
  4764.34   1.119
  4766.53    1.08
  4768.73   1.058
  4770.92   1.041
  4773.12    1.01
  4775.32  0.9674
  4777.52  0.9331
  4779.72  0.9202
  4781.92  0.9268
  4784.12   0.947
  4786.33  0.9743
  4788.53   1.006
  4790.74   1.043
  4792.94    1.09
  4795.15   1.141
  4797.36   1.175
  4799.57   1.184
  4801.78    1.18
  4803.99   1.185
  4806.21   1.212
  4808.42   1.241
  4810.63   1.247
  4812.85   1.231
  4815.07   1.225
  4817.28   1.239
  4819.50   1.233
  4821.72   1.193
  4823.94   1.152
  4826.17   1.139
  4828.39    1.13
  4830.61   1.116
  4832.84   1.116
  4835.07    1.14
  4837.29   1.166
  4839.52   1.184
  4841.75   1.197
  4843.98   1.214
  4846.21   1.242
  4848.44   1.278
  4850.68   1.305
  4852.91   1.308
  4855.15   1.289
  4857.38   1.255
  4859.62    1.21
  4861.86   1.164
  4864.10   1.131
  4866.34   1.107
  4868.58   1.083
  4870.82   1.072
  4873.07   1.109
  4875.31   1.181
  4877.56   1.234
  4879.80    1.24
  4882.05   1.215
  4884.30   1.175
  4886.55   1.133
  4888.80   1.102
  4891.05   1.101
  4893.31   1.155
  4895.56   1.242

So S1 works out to 0.6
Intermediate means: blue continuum 1.26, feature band 1.22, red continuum 1.25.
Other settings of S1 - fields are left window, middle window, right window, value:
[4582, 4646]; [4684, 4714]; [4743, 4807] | -1.5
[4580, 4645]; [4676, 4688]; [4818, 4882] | 0.3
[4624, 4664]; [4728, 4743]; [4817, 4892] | 0.1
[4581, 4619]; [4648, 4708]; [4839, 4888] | 0.9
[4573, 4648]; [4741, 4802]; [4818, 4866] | 6.2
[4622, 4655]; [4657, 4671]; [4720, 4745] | 0.7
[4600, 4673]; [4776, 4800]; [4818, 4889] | 3.6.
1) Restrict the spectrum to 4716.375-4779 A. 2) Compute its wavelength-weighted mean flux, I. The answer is 1.18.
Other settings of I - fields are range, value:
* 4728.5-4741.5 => 1.22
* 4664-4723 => 1.24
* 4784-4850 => 1.16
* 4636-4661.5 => 1.24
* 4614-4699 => 1.25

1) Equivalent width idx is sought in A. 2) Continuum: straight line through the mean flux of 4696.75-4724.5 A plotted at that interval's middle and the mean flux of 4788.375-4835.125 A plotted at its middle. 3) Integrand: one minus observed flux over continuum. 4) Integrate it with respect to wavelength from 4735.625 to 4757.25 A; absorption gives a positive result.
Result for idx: 0.9 A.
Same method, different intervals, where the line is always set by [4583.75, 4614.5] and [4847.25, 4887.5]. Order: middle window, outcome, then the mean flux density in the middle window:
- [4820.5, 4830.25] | 0.42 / 1.15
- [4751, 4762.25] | 0.30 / 1.19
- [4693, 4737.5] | -1.70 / 1.28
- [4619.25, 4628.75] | -0.52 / 1.32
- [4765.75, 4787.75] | 4.17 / 0.985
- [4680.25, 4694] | 0.34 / 1.21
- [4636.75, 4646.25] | -0.17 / 1.27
